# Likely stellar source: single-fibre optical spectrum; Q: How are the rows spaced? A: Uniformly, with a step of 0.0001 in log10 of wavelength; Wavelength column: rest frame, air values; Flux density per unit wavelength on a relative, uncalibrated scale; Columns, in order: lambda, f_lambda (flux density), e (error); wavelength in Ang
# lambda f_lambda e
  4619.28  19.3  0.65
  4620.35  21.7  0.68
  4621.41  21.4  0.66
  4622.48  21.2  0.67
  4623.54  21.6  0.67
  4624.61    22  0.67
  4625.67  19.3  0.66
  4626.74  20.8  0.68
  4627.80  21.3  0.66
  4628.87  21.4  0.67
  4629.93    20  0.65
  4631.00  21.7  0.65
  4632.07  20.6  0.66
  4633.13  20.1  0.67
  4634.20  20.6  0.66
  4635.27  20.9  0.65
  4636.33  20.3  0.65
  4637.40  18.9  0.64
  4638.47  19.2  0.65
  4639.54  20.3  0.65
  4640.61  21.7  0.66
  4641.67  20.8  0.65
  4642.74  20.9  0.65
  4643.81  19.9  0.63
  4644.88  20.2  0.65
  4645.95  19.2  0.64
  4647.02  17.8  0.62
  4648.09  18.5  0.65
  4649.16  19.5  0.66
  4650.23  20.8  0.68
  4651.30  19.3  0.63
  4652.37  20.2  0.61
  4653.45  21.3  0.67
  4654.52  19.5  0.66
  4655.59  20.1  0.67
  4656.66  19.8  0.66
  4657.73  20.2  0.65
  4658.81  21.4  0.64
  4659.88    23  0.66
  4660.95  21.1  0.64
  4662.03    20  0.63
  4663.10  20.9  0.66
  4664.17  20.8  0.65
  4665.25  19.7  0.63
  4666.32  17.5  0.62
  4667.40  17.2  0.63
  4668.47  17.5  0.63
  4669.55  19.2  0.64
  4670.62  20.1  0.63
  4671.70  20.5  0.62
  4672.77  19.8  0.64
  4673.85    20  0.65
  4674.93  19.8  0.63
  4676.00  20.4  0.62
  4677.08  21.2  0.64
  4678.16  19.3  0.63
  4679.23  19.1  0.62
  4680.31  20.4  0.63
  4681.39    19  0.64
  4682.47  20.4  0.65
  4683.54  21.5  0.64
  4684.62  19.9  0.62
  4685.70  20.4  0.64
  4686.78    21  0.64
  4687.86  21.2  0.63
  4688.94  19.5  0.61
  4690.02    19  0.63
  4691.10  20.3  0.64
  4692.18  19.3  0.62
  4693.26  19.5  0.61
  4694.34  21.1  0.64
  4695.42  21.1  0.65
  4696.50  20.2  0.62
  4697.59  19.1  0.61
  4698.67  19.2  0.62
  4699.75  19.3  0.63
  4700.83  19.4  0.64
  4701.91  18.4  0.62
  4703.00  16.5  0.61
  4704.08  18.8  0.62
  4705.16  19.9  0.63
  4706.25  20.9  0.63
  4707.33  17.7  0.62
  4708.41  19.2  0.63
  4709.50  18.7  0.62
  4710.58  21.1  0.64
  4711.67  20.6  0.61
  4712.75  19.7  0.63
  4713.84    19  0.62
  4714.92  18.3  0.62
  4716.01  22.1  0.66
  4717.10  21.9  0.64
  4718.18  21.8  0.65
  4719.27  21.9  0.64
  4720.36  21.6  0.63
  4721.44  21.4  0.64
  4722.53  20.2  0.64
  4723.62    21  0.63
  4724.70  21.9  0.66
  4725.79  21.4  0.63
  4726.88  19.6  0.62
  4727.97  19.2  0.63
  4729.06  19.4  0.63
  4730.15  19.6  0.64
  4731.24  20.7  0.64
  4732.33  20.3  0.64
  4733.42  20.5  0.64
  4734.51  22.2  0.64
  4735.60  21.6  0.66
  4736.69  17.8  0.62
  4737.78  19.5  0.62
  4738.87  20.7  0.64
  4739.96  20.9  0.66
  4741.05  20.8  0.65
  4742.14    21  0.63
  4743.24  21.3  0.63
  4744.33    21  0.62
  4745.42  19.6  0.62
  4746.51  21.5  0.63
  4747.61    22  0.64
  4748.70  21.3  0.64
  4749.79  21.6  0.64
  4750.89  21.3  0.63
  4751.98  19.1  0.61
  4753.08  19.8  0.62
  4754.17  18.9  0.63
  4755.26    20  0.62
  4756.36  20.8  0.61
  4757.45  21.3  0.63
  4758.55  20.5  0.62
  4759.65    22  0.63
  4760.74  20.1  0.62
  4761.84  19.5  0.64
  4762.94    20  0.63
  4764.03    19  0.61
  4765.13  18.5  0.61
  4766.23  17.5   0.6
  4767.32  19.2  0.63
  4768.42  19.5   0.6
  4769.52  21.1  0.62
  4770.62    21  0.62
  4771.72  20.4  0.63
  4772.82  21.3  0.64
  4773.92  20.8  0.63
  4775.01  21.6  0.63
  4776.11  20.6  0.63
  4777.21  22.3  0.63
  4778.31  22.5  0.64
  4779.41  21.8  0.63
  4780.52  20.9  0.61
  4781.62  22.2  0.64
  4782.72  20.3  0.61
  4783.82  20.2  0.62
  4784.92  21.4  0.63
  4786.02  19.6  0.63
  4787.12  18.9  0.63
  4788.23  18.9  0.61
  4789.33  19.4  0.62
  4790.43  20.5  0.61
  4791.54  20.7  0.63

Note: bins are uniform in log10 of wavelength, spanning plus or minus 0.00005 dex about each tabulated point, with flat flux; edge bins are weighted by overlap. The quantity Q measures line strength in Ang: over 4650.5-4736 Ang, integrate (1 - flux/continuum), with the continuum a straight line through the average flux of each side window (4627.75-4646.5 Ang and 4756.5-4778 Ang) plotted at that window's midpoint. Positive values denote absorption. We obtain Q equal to 1.3 Ang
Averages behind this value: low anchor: 20.4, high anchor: 20.4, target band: 20.1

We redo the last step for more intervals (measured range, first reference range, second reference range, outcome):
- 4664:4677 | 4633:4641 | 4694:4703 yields 0.3 Ang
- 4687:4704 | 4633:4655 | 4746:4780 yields 0.6 Ang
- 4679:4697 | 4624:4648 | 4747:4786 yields 0.2 Ang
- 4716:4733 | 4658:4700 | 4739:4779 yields -0.4 Ang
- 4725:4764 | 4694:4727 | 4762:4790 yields -0.5 Ang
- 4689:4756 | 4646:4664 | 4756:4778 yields 0.3 Ang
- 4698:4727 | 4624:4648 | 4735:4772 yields 0.4 Ang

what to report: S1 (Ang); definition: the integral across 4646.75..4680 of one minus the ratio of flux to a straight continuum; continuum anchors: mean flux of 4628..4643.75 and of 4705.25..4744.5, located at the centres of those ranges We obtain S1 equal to 1.0 Ang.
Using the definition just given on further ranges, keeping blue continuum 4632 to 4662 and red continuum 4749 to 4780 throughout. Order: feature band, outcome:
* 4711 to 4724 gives -0.3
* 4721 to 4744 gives -0.2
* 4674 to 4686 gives 0.1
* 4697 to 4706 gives 0.6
